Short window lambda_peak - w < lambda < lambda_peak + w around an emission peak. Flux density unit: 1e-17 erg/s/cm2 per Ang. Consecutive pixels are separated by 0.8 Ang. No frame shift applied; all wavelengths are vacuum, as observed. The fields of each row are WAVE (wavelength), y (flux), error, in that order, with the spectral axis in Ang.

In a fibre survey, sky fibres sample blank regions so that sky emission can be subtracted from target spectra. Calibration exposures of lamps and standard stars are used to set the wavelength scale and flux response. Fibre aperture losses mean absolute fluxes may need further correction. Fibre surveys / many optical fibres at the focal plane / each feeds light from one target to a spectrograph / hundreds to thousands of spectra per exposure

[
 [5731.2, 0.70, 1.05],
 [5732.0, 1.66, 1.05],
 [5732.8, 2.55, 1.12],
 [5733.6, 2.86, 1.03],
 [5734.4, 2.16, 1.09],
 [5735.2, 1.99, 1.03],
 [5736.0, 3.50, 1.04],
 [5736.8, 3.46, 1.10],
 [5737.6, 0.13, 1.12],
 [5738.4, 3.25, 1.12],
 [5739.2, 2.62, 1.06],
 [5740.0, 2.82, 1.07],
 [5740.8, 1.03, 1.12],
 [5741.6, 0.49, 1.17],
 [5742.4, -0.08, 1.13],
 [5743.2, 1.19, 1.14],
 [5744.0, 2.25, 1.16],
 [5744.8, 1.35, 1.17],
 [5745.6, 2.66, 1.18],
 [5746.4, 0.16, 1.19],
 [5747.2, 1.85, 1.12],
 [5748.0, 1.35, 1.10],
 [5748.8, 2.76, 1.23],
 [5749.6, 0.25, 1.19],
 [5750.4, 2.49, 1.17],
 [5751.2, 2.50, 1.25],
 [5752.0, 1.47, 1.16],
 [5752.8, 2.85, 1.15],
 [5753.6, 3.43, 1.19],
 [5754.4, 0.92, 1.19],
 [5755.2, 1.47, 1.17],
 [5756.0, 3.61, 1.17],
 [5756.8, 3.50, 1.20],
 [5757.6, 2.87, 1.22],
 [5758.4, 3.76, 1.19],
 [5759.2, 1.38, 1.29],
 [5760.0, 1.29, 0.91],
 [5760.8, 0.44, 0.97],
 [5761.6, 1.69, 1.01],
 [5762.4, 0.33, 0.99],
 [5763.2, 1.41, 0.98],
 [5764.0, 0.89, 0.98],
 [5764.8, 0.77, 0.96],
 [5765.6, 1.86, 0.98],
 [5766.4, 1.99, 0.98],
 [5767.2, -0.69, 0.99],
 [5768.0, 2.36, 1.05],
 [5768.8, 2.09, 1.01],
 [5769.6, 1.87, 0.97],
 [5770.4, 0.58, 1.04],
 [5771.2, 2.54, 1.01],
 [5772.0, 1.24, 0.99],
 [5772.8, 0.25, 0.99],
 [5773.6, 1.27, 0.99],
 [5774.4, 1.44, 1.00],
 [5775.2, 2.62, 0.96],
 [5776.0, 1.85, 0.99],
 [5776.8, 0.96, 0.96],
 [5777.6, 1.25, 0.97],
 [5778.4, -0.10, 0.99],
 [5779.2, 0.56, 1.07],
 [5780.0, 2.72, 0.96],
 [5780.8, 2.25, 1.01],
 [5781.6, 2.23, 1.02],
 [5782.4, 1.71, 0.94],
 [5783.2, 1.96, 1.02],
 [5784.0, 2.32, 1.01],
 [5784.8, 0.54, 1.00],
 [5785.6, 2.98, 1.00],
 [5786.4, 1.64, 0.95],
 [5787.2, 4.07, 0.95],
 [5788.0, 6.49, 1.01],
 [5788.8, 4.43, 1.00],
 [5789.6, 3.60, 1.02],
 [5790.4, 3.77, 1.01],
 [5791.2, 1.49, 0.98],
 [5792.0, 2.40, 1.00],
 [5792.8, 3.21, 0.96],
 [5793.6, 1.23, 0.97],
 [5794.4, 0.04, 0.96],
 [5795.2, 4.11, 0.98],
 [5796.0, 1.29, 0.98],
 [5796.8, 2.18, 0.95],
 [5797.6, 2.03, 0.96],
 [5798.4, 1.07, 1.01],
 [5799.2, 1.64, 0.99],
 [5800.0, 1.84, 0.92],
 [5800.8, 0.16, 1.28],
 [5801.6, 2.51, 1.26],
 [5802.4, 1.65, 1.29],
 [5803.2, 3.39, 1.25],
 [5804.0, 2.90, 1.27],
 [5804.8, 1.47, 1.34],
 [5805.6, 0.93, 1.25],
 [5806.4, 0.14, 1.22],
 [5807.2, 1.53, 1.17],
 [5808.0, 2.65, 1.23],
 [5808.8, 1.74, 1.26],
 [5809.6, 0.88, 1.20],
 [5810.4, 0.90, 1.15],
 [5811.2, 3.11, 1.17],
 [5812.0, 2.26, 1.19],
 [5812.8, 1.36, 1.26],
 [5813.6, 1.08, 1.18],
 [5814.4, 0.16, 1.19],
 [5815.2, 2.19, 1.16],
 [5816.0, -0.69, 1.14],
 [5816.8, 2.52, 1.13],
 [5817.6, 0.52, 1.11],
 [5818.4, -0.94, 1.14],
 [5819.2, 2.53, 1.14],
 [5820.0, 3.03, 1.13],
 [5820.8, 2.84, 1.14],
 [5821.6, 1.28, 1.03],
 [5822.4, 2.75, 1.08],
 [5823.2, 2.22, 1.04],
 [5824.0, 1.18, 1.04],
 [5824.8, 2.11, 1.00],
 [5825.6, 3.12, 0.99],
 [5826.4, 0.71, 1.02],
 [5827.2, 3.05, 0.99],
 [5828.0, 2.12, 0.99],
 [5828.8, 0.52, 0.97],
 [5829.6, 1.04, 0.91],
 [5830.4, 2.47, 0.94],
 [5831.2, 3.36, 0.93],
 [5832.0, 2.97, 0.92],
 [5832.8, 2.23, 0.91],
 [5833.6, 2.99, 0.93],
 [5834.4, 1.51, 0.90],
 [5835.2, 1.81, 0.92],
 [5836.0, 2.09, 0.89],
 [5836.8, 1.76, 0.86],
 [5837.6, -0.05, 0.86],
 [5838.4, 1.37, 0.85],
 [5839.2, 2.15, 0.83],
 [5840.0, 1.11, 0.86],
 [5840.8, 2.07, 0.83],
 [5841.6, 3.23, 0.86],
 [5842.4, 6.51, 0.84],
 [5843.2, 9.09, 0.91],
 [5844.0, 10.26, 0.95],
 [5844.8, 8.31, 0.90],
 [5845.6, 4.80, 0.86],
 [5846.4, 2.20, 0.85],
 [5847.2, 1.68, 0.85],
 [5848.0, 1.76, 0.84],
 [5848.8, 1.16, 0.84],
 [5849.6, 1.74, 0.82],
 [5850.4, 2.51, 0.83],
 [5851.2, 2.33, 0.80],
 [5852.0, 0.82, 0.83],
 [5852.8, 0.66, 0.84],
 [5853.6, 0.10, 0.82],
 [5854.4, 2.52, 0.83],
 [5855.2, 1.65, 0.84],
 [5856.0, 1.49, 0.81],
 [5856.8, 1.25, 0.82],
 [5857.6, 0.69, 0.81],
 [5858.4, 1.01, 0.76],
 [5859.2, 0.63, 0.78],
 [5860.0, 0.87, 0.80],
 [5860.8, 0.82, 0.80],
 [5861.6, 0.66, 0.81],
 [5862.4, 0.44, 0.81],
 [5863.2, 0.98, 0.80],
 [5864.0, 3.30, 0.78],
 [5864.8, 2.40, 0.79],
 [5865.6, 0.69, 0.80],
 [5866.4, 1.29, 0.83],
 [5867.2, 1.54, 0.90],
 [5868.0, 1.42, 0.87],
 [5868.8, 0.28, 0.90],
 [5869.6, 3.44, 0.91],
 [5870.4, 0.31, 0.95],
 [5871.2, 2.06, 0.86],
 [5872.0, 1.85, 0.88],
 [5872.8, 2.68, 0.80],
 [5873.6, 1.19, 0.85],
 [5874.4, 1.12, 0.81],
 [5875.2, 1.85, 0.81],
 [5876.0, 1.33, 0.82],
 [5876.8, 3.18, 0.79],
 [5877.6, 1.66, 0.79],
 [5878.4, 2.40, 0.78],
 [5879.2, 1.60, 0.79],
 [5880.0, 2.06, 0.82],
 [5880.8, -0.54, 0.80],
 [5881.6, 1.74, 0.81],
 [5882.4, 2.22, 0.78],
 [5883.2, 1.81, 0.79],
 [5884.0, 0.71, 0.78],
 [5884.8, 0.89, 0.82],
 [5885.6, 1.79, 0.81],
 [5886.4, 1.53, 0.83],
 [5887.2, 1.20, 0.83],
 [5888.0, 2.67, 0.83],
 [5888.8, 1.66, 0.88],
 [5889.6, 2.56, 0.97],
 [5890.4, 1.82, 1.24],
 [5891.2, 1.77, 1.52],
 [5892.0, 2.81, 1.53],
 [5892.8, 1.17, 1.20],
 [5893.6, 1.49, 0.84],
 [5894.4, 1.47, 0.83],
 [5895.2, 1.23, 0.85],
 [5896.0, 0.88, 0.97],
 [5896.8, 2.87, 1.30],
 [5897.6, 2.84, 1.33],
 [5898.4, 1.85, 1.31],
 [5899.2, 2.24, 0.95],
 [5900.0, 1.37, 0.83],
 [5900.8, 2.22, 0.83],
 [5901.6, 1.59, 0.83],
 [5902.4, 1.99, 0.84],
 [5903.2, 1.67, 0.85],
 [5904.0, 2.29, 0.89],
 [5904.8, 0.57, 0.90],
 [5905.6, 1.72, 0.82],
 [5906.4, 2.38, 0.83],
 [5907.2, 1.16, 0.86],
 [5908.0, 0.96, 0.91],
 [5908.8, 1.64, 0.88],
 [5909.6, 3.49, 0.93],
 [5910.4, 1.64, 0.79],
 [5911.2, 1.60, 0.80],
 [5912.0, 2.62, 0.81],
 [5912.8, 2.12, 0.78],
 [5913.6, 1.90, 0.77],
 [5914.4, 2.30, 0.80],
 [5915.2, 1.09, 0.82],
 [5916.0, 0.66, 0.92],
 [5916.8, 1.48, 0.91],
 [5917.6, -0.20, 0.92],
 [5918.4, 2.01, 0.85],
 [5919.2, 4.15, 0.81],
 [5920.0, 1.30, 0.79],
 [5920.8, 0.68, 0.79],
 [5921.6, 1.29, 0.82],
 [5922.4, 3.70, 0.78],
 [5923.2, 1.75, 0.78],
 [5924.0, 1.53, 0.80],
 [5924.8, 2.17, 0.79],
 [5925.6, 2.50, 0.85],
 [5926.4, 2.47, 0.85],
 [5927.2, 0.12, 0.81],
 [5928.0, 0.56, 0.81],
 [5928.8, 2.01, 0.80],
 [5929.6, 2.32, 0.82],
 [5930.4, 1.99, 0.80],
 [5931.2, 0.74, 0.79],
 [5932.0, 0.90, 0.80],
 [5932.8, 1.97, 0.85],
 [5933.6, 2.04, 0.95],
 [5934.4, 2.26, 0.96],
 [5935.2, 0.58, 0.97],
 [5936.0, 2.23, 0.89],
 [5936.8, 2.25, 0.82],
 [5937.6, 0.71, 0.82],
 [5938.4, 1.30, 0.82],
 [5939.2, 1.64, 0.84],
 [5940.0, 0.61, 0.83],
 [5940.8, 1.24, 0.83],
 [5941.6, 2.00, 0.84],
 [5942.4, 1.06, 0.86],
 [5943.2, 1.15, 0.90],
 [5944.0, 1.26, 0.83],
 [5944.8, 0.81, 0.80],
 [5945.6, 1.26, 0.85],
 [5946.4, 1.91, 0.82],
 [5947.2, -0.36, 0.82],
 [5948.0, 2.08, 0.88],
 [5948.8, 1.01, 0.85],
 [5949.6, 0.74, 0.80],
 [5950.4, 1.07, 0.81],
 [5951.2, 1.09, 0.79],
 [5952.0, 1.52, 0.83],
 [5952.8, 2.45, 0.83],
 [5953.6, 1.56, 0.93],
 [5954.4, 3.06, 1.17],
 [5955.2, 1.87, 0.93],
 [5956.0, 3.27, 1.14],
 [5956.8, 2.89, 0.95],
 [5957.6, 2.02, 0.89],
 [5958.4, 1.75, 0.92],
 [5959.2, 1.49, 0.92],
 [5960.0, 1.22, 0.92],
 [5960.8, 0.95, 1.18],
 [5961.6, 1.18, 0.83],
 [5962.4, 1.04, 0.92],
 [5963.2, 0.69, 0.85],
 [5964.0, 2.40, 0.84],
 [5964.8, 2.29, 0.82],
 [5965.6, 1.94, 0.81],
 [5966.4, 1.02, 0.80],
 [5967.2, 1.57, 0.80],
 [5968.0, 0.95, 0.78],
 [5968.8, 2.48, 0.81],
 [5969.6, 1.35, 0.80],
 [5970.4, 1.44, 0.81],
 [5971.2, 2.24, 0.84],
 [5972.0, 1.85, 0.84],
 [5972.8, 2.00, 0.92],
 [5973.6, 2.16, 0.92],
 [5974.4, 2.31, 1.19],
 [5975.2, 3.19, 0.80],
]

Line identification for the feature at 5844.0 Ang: [O III]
